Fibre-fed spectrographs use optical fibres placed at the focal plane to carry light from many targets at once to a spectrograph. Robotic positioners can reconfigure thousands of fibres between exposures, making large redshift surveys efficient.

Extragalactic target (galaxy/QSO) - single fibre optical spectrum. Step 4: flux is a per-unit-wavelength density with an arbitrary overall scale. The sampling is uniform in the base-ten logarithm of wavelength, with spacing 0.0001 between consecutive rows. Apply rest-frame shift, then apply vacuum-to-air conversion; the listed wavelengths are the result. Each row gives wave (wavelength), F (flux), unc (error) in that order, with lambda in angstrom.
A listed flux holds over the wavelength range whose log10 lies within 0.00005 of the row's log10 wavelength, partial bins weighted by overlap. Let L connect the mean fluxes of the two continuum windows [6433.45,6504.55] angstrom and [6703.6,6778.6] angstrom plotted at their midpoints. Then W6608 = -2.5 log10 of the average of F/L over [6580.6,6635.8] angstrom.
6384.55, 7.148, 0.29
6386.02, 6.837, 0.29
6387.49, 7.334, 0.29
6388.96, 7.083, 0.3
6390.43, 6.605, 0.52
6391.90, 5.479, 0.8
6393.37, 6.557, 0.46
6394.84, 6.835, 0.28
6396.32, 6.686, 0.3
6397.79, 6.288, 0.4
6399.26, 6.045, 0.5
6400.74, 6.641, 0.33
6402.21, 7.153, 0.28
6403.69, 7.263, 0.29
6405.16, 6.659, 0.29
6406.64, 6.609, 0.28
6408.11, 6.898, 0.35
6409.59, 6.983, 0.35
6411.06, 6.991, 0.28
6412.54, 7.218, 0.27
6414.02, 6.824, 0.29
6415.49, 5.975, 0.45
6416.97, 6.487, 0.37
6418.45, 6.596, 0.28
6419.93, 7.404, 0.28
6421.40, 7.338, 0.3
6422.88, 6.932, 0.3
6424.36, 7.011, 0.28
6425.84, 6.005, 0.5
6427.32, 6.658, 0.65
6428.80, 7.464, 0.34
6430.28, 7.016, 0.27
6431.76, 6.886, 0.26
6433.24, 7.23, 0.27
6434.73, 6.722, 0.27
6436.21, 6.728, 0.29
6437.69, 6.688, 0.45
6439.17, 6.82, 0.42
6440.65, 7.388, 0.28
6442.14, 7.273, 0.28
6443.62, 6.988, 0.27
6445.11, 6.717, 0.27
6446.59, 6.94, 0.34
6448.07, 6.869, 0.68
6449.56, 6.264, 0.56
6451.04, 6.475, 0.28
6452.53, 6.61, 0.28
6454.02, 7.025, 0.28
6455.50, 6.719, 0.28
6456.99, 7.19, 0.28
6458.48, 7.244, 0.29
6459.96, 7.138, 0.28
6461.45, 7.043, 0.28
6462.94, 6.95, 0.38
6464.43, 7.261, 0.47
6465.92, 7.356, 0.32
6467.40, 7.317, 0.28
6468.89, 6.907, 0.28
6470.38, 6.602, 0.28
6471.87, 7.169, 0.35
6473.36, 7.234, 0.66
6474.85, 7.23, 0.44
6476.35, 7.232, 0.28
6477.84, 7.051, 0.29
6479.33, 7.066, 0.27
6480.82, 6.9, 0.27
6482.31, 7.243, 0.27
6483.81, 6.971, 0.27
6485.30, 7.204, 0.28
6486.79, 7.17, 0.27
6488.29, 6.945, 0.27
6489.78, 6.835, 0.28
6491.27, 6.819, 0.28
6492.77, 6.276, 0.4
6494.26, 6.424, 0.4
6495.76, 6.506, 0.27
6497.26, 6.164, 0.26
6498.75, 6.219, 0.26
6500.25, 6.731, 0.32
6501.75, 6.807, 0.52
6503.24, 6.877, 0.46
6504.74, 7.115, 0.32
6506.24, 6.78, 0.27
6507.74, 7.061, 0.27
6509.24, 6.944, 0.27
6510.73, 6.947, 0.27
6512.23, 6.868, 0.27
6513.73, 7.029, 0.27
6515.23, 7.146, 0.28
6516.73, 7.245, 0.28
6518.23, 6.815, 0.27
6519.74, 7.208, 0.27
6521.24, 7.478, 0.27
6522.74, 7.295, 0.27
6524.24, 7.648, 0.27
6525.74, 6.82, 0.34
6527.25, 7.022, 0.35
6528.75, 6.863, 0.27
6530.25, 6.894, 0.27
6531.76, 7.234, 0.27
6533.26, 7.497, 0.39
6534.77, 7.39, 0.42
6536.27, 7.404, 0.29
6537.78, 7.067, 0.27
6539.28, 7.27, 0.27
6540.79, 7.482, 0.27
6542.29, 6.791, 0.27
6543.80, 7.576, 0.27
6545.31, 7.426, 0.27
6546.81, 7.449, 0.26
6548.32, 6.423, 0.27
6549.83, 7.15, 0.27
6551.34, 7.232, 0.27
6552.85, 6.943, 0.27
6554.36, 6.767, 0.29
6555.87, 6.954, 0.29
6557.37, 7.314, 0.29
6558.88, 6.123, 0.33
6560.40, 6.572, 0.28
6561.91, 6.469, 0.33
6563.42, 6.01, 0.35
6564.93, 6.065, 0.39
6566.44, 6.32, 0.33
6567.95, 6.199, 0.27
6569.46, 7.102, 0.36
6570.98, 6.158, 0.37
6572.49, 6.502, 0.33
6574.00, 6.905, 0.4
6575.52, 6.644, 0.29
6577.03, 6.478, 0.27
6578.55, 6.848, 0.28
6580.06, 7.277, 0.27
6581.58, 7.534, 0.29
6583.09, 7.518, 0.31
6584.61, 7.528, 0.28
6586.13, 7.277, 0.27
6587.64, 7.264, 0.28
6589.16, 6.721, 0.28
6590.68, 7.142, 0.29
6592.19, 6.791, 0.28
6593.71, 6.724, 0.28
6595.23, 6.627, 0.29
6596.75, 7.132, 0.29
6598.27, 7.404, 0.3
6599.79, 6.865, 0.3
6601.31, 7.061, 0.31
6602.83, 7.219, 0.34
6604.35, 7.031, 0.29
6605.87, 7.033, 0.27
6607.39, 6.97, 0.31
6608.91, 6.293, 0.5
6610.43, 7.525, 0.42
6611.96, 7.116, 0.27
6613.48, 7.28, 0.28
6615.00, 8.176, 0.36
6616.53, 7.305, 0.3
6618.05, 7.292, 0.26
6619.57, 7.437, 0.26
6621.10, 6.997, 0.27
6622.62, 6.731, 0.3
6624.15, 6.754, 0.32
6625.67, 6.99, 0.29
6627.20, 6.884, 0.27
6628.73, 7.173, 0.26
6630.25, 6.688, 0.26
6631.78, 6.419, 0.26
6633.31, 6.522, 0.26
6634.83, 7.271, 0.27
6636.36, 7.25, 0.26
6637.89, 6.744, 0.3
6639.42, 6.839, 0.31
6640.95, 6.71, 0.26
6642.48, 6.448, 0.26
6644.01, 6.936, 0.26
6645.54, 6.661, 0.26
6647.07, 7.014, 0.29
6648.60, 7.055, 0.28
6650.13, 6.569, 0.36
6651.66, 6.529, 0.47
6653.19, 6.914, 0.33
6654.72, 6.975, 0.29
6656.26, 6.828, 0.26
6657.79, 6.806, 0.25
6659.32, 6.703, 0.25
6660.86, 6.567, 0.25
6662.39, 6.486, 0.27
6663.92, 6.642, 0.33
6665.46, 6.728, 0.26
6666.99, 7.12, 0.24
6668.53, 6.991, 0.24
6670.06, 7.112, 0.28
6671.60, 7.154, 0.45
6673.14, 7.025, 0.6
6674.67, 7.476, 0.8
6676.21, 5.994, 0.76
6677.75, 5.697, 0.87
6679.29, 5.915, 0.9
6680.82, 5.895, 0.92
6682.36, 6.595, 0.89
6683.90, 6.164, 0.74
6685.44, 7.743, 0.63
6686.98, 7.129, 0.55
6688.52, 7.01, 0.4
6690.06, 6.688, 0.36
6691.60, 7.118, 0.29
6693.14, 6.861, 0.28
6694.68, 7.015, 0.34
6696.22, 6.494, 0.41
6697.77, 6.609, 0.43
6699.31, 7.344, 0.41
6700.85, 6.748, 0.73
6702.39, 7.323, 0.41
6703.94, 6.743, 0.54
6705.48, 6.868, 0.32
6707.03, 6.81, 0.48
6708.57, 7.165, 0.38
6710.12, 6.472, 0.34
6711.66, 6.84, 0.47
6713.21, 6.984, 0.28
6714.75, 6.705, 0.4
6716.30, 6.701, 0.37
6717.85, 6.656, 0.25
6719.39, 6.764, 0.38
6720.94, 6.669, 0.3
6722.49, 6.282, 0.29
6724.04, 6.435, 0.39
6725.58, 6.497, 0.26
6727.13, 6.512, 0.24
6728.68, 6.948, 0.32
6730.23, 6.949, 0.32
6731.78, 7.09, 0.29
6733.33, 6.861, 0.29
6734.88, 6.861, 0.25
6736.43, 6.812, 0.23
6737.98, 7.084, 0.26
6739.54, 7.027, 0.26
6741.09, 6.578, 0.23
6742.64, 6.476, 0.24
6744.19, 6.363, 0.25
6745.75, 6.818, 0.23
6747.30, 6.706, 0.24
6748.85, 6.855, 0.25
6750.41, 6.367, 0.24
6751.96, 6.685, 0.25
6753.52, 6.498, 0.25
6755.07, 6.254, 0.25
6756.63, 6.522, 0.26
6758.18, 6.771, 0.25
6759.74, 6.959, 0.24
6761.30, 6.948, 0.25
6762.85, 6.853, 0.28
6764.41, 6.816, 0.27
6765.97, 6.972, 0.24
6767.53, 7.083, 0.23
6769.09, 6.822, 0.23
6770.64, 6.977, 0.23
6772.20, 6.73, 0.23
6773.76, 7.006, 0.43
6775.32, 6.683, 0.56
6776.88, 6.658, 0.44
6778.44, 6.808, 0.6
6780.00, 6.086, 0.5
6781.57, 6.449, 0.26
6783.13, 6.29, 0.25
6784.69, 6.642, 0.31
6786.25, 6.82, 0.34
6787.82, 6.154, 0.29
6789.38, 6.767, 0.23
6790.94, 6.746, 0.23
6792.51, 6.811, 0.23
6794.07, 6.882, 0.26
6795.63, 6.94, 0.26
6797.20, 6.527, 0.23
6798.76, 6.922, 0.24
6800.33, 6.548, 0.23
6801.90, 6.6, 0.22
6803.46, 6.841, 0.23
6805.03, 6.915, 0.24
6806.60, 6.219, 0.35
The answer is -0.04 mag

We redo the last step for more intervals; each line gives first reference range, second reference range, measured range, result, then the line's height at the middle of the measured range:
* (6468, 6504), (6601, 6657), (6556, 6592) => 0.02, 6.92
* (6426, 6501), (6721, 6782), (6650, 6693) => 0.01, 6.77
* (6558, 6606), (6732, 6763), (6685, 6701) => -0.03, 6.76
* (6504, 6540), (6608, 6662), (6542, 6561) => 0.01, 7.07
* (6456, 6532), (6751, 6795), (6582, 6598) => -0.03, 6.89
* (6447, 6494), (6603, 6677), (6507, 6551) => -0.03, 6.96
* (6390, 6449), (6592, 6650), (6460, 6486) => -0.04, 6.85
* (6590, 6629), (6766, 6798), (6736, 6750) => 0.01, 6.79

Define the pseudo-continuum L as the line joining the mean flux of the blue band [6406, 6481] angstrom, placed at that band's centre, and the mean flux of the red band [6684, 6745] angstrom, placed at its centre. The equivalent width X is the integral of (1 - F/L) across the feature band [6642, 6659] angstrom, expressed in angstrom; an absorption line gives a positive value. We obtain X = 0.1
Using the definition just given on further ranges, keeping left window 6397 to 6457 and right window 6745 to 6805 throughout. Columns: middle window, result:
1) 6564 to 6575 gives 0.51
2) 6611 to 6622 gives -0.98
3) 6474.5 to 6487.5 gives -0.59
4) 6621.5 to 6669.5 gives -0.40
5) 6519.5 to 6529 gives -0.58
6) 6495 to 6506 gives 0.26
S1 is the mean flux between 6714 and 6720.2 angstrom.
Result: 6.7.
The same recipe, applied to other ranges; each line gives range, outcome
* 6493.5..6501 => 6.41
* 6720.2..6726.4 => 6.47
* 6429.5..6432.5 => 6.96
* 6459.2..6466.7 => 7.16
